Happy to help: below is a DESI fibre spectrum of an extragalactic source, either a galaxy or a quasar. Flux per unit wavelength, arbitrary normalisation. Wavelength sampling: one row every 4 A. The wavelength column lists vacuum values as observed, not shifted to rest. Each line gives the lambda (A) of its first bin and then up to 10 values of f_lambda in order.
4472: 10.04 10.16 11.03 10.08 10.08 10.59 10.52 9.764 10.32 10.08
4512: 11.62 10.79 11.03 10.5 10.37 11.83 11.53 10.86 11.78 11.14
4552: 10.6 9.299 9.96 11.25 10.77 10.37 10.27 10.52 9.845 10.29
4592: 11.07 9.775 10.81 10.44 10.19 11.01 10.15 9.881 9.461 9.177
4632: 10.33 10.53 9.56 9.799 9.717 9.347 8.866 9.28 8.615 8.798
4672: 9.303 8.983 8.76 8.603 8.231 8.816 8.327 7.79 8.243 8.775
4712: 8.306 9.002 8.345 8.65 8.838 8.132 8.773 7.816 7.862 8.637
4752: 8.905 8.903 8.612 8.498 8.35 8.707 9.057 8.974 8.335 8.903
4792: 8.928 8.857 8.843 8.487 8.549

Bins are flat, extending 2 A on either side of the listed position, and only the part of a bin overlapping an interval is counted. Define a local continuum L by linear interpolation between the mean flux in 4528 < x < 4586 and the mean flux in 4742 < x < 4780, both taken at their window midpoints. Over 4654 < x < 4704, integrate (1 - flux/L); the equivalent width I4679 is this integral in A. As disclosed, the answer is 4.2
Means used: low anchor 10.7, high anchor 8.63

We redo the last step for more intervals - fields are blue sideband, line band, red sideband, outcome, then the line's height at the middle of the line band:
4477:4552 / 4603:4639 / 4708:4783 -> -1.3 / 9.75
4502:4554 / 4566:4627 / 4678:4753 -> -1.6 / 10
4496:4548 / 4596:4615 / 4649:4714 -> -1.5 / 9.74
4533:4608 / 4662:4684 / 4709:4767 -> 1.1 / 9.33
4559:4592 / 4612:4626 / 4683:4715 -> -0.4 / 9.74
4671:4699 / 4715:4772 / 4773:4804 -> 1.5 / 8.75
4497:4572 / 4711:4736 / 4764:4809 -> 1.8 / 9.22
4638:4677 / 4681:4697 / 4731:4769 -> 0.8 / 8.97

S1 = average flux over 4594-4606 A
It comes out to 10.3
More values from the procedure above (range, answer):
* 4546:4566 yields 10.4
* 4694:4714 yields 8.29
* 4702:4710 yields 8.51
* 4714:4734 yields 8.59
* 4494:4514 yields 10.5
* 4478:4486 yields 10.6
